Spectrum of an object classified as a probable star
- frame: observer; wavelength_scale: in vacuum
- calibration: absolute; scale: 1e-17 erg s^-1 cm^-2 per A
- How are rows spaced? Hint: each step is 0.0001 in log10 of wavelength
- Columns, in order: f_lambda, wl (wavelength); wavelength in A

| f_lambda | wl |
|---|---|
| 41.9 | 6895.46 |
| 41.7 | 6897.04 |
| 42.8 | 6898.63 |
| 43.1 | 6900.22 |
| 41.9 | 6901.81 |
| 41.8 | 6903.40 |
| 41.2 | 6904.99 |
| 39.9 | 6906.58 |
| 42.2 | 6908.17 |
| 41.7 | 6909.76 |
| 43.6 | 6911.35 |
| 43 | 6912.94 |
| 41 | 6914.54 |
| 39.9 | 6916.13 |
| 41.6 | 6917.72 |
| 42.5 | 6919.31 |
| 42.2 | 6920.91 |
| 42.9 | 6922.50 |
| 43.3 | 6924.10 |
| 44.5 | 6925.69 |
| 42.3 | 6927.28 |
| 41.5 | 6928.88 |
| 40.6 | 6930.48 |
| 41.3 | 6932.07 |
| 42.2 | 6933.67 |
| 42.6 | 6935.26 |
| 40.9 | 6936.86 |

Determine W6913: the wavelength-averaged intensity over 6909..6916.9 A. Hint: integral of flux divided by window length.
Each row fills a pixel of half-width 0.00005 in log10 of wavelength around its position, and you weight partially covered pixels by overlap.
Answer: 41.8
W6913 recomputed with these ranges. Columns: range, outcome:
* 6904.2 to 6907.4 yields 40.6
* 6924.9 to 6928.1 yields 43.4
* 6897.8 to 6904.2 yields 42.4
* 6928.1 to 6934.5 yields 41.4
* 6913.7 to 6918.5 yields 40.8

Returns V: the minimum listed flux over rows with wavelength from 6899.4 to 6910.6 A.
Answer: 39.9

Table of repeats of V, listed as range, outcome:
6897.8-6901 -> 42.8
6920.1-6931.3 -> 40.6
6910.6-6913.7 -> 43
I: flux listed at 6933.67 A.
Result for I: 42.2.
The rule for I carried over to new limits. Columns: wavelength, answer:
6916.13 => 39.9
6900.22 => 43.1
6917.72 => 41.6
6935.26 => 42.6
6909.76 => 41.7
